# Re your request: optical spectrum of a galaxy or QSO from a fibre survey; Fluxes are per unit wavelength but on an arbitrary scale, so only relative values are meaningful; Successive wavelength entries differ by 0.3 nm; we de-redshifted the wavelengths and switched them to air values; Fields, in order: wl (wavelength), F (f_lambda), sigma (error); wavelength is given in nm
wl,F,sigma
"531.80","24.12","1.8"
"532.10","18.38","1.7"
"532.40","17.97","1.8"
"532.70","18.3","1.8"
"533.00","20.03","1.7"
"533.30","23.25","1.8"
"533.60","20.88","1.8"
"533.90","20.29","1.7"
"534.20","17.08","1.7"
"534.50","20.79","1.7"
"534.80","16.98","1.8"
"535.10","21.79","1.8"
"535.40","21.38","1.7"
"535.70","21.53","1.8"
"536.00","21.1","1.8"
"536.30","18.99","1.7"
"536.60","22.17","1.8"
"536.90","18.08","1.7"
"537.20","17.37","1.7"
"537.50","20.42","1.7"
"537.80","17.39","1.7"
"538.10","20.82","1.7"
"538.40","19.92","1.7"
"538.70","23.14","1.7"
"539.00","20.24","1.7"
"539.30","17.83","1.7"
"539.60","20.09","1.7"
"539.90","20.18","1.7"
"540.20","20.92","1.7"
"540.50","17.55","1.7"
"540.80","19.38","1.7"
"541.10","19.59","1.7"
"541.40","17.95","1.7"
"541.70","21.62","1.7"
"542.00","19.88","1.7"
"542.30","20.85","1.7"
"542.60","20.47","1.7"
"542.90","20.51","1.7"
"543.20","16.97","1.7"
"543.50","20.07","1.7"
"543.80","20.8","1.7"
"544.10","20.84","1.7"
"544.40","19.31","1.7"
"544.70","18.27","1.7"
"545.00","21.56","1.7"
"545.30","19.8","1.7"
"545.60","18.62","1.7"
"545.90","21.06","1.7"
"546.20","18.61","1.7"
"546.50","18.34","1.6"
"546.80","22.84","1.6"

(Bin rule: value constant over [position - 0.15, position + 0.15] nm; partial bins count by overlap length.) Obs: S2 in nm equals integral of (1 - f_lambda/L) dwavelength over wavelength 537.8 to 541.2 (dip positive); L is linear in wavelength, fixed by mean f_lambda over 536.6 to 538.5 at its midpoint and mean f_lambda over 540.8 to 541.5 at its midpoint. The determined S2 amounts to -0.14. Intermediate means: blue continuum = 19.2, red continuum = 19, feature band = 19.9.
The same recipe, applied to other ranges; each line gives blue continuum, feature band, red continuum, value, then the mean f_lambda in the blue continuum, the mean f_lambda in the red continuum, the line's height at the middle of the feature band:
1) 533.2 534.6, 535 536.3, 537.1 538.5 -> -0.09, 20.3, 19.2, 19.8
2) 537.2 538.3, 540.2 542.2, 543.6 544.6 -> 0.03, 19.3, 20.2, 19.8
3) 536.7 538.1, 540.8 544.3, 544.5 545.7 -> -0.11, 18.7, 19.6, 19.3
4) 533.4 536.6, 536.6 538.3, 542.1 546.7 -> 0.08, 20.2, 19.8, 20.1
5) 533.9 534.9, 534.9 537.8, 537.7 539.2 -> -0.10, 18.6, 20.3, 19.5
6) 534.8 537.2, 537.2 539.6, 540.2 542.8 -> 0.03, 20.3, 19.8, 20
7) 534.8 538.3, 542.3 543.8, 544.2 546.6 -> -0.01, 20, 19.5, 19.6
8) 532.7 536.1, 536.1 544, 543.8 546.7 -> 0.11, 20.4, 19.7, 20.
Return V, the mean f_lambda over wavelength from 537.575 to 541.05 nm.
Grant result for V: 19.8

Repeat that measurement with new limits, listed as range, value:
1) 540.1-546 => 19.8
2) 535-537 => 20.8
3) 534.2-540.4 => 20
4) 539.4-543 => 19.9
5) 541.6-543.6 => 20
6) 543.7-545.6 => 20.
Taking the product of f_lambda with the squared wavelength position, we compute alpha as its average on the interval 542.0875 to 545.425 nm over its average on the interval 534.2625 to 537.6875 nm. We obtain 1.03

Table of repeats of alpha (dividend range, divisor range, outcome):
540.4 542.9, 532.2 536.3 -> 1.01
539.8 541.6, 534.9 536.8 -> 0.94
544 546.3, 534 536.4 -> 1.03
